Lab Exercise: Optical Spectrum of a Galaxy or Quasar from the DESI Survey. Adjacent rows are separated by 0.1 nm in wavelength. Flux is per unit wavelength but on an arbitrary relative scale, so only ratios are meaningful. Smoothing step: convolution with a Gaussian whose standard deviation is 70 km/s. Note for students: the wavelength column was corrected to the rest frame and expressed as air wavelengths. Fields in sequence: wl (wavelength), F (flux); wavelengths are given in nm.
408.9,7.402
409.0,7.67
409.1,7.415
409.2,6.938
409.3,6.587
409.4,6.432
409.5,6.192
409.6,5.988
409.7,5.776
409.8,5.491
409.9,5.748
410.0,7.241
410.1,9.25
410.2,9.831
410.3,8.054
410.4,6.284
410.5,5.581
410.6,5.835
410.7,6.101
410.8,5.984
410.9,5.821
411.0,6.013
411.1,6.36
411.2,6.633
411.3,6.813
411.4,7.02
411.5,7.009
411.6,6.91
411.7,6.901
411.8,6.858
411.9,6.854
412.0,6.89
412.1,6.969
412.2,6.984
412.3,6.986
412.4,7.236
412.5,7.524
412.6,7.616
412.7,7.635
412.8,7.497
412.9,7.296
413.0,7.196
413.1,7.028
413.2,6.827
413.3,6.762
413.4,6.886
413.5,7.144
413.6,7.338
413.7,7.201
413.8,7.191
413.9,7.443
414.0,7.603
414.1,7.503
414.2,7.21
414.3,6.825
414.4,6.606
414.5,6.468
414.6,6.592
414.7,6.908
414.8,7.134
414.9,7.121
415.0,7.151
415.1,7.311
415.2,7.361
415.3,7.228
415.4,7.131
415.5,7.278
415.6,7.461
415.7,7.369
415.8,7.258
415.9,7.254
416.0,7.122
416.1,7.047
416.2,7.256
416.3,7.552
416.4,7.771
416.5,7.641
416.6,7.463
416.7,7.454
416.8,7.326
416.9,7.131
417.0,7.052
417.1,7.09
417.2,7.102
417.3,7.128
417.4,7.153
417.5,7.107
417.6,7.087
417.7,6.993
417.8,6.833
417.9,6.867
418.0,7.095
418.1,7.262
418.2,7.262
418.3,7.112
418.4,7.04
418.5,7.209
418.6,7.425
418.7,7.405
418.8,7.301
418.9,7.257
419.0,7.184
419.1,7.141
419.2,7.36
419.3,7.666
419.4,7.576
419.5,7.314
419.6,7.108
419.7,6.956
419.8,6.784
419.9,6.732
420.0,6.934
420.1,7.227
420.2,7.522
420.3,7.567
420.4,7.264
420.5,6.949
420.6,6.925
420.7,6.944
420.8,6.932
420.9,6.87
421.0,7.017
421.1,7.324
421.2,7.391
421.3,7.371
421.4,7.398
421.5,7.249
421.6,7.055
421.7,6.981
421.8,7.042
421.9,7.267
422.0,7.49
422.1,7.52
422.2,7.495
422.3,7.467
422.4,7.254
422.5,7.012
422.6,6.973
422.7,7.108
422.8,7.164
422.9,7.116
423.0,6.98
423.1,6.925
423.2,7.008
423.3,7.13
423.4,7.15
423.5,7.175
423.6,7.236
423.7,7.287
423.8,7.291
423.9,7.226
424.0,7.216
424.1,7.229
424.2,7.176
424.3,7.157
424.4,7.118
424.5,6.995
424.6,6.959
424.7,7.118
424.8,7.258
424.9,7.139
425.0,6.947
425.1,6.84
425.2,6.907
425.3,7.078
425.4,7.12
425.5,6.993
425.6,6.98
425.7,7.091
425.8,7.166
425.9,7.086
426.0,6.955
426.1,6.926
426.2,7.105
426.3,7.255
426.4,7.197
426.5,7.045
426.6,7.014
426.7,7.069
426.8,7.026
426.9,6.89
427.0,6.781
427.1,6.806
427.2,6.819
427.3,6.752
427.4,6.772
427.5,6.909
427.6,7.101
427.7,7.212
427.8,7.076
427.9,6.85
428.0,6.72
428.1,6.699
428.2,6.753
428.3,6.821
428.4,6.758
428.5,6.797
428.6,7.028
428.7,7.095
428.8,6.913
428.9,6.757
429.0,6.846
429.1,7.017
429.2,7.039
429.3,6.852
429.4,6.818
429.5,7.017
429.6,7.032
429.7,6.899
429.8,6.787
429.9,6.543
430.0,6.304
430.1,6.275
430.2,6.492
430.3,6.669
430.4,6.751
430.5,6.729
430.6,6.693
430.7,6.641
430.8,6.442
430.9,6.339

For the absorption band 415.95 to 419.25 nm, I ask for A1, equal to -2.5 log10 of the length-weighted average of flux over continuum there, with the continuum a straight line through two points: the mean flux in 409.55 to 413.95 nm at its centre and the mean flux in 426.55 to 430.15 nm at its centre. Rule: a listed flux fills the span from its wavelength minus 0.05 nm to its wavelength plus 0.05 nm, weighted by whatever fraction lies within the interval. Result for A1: -0.05 mag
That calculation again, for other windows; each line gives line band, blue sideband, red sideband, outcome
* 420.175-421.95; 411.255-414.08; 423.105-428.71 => -0.02 mag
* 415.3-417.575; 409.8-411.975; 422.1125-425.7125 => -0.05 mag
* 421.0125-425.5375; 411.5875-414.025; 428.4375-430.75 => -0.04 mag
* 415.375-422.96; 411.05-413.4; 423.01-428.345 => -0.03 mag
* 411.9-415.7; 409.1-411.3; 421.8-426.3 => -0.06 mag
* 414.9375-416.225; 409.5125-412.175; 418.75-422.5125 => -0.05 mag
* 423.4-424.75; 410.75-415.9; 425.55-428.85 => -0.03 mag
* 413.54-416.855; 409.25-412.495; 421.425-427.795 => -0.06 mag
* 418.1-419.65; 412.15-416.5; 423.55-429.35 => -0.02 mag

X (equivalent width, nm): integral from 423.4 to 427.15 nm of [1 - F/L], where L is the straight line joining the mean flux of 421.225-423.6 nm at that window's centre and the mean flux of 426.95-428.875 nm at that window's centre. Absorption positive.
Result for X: -0.027 nm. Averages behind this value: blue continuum 7.19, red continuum 6.88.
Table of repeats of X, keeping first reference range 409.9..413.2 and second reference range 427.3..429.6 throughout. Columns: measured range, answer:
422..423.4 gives -0.05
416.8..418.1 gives -0.02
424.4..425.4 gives -0.02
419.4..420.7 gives -0.03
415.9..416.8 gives -0.06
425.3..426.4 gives -0.03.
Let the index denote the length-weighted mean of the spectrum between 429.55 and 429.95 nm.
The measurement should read 6.82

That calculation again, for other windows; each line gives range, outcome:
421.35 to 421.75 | 7.17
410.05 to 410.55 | 7.8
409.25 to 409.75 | 6.19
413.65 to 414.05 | 7.36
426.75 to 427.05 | 6.9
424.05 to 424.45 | 7.17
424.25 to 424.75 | 7.07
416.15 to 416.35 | 7.4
